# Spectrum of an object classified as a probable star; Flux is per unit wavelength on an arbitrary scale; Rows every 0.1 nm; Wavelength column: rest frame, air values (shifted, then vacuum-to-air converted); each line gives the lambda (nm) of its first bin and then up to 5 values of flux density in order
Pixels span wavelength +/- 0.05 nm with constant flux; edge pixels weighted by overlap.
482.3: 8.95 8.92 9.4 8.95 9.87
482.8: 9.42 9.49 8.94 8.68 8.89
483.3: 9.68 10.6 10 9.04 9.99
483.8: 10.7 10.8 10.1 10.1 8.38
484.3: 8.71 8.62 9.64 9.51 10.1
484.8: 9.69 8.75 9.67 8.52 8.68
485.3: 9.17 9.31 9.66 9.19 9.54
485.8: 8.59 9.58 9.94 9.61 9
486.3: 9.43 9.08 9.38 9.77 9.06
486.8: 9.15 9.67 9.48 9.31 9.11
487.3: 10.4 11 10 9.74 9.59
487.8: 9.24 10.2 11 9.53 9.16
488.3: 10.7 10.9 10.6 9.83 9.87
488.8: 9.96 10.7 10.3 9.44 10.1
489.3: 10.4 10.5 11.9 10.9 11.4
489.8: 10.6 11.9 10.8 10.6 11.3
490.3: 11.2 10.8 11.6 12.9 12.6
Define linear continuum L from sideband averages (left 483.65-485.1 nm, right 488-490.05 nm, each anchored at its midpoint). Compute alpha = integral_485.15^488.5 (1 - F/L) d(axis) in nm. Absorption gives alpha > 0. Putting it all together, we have 0.146 nm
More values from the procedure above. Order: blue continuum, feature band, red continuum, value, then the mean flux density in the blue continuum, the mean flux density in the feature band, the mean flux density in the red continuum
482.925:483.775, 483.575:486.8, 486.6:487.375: 0.04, 9.51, 9.41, 9.52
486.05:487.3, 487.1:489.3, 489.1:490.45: 0.01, 9.38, 10.1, 10.9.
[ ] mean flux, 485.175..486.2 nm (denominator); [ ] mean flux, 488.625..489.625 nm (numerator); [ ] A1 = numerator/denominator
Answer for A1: 1.1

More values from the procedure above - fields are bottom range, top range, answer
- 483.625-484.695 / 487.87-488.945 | 1.06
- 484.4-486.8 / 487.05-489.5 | 1.08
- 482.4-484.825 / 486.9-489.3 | 1.05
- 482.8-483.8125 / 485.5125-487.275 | 0.98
